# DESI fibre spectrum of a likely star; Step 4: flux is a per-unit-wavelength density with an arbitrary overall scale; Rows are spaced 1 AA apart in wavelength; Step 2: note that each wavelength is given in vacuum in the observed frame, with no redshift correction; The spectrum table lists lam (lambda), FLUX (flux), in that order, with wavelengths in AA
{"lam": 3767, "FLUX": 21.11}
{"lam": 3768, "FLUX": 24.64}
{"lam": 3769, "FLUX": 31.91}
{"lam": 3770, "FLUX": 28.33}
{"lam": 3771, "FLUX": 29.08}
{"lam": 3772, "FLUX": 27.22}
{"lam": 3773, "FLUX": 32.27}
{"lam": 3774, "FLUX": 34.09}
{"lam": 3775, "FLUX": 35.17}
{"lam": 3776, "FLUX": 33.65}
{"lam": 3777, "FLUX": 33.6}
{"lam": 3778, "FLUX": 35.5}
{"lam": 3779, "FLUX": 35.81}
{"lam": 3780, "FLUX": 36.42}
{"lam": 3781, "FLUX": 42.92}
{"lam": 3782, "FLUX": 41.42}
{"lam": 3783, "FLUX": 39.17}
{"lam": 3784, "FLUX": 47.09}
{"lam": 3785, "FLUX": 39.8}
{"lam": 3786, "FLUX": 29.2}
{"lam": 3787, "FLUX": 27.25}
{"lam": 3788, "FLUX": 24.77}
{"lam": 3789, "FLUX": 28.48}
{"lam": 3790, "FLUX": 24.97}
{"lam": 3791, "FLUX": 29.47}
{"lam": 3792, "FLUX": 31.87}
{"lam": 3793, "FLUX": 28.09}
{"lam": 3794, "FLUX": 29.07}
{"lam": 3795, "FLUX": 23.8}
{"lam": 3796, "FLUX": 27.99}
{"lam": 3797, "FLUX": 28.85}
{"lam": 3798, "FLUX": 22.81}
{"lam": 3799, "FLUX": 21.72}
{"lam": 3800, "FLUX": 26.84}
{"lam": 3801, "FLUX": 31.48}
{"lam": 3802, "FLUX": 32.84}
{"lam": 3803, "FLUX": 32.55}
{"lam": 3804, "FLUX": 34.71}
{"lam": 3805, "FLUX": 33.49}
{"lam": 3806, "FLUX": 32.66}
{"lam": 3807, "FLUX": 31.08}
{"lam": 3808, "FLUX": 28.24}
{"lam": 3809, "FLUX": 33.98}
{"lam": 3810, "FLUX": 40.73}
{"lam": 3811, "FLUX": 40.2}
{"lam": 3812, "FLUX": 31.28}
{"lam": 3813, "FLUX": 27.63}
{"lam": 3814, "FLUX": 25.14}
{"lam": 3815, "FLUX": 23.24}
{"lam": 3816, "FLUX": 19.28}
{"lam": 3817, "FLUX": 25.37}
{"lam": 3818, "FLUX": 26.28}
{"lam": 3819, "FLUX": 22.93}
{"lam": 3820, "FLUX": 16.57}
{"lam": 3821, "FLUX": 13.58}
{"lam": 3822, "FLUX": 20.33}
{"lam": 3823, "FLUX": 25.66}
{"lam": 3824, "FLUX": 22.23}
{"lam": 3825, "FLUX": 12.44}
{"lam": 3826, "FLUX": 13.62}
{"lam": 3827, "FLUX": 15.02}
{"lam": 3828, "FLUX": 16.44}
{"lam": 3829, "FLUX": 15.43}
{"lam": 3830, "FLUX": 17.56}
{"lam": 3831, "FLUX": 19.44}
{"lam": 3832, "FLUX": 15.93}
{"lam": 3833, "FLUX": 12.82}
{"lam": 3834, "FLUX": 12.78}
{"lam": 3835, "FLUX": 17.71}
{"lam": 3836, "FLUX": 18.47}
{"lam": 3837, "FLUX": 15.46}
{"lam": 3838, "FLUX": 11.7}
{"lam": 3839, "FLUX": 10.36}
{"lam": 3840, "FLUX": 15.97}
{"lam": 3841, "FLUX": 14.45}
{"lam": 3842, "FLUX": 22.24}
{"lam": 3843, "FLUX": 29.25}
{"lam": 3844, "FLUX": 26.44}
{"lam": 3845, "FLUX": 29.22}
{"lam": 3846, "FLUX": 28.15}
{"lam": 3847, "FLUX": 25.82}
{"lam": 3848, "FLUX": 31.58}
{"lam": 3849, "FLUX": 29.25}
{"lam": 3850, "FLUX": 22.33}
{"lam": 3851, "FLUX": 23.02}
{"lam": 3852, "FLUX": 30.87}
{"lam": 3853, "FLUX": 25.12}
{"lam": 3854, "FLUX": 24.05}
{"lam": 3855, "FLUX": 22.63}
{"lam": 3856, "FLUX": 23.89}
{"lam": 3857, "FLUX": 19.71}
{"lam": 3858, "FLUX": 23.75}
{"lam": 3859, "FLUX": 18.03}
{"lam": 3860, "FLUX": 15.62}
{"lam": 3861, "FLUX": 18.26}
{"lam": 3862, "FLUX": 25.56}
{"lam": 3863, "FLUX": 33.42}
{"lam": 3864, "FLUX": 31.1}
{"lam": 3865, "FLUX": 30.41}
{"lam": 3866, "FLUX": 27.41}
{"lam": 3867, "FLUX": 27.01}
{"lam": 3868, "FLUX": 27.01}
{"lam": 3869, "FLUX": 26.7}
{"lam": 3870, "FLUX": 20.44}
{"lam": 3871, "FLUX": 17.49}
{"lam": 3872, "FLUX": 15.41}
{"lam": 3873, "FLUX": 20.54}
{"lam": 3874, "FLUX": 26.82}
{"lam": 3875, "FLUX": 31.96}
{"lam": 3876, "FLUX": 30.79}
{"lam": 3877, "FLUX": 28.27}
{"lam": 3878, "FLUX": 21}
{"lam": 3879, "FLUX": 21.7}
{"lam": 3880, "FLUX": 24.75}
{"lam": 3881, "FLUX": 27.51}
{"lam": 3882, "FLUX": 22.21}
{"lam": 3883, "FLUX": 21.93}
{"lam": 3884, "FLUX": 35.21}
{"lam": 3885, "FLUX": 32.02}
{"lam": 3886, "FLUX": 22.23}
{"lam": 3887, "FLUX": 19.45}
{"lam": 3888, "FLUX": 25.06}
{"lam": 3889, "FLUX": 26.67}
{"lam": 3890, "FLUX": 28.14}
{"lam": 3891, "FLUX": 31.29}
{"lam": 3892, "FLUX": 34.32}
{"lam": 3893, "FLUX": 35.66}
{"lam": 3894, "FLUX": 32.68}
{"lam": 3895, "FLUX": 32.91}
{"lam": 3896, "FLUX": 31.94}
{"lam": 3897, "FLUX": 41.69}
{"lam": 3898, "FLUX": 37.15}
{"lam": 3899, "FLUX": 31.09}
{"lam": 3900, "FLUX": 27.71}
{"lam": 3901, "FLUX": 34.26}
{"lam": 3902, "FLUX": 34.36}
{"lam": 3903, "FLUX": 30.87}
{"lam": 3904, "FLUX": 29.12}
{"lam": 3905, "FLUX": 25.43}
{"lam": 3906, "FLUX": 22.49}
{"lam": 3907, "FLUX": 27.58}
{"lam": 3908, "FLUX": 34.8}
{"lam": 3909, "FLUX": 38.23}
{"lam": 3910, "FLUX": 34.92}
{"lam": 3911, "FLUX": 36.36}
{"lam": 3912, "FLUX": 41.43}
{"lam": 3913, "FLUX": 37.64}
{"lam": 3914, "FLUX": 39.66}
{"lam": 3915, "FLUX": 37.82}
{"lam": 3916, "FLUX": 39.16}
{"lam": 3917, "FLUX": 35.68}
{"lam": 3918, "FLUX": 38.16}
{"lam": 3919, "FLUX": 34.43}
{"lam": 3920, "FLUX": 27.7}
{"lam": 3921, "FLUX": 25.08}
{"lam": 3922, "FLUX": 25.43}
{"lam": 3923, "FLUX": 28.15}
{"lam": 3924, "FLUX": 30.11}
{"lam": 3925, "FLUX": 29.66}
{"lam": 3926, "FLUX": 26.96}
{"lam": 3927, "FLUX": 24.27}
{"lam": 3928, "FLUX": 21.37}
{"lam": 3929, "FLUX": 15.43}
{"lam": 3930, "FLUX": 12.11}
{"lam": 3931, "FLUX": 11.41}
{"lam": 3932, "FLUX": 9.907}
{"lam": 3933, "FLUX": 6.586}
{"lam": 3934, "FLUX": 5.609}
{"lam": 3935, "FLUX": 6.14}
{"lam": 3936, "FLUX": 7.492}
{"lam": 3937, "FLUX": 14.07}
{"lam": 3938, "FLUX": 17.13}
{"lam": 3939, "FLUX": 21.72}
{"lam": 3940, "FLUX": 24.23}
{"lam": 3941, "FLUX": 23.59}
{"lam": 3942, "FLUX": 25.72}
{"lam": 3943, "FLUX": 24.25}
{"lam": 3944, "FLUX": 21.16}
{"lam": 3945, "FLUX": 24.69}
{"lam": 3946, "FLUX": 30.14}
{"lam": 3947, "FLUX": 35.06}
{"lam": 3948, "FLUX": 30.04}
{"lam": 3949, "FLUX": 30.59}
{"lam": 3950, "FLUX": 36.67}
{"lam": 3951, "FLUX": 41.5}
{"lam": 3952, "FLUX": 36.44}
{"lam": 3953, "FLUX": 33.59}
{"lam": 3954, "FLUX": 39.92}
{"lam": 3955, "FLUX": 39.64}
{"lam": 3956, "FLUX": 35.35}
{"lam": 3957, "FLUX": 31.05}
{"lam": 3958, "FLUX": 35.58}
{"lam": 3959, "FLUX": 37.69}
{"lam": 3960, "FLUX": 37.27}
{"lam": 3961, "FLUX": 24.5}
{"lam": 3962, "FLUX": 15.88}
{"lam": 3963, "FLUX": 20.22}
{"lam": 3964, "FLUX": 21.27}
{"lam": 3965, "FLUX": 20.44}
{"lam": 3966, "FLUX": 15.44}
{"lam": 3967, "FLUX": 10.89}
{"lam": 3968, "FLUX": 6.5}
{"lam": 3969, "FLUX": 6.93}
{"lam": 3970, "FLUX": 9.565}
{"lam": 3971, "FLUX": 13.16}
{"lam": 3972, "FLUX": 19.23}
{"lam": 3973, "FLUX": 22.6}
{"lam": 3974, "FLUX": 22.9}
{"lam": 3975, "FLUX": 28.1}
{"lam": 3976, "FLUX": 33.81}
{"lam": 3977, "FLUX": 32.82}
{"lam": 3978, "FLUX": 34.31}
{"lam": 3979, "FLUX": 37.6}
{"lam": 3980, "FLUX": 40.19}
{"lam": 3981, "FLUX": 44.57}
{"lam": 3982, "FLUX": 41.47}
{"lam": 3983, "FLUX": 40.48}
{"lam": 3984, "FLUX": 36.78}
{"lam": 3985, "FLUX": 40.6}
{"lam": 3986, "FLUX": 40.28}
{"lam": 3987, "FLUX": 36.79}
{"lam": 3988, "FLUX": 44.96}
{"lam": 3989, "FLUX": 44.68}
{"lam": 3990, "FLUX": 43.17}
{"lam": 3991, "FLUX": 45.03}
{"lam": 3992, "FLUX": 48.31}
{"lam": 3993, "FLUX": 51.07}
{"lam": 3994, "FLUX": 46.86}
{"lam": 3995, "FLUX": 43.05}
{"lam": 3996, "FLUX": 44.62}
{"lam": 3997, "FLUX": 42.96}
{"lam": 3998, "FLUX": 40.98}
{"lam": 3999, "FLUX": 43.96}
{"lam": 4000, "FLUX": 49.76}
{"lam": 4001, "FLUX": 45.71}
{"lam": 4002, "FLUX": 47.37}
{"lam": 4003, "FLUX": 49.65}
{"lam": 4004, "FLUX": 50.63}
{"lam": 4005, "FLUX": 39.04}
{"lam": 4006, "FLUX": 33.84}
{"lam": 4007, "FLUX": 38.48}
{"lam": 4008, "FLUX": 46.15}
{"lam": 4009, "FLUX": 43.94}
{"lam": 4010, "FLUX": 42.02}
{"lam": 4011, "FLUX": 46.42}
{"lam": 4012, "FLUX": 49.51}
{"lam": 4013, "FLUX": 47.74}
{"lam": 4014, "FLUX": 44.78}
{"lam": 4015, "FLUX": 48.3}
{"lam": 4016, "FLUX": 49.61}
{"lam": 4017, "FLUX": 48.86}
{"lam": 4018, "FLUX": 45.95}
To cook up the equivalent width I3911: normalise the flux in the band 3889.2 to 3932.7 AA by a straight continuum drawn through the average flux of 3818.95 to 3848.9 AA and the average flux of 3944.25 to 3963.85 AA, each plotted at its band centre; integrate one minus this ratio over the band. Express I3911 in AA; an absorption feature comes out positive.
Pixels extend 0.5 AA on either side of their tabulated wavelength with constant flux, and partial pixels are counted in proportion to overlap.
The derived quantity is -4.9 AA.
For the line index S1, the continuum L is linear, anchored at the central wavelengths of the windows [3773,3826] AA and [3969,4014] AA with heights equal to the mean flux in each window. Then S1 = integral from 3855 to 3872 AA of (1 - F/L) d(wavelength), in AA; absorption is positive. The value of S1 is 4.7 AA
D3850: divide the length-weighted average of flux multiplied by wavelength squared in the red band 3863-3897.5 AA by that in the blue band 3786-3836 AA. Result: 1.1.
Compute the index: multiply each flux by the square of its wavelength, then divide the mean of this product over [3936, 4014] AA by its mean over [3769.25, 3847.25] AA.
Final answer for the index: 1.40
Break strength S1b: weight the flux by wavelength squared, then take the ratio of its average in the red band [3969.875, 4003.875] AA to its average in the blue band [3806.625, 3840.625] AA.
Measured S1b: 2.0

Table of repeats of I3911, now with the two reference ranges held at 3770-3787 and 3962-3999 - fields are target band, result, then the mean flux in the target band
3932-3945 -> 6.5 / 16.5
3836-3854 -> 6.0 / 22.9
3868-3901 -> 6.0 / 27.7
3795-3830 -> 9.4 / 25.5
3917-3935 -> 6.2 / 21.8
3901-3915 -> 0.0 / 33.5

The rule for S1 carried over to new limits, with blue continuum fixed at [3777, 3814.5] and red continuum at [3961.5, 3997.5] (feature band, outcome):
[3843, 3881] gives 8.1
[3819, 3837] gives 8.4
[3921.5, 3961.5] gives 8.2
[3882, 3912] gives 0.9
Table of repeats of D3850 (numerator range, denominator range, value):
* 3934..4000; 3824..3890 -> 1.44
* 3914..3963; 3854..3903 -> 1.01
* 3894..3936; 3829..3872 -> 1.31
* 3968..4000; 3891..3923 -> 1.12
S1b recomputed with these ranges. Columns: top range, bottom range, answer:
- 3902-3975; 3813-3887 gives 1.20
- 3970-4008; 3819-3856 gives 2.09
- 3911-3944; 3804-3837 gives 1.12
